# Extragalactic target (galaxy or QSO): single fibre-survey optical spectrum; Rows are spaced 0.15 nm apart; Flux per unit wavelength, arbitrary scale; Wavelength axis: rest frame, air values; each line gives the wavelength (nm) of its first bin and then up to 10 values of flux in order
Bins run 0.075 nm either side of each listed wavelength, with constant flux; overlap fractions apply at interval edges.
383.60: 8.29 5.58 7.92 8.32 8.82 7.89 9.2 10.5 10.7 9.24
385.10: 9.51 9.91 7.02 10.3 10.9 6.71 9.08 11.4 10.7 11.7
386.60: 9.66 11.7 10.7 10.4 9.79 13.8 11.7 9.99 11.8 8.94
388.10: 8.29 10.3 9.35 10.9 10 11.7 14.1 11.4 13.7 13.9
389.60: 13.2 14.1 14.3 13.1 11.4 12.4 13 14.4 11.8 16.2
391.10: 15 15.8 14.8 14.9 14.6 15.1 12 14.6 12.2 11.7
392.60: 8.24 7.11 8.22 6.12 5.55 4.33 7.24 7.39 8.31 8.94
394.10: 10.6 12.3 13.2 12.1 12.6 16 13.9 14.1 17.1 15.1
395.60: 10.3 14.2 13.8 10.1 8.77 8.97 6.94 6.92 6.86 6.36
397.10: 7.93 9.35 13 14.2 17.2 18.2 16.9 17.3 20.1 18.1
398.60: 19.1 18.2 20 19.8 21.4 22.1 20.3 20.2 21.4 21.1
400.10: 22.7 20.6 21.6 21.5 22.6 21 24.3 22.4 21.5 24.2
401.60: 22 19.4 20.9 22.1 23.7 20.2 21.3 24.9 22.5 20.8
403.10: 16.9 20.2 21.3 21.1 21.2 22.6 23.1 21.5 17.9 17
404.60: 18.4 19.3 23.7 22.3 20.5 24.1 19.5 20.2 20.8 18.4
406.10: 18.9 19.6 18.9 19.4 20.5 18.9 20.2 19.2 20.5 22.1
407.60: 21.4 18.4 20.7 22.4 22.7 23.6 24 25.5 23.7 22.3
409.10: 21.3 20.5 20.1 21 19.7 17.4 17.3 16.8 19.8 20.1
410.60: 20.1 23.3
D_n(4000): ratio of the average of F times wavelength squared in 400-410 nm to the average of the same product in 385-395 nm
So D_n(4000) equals 2.0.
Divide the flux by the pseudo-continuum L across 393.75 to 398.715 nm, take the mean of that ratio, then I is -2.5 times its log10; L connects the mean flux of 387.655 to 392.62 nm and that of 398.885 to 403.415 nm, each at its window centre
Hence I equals 0.348 mag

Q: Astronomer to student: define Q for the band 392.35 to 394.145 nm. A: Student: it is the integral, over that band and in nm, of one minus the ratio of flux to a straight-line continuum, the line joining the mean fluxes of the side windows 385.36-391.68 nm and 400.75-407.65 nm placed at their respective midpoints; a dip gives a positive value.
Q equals 0.83 nm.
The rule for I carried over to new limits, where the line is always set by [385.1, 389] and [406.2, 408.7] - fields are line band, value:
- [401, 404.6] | -0.15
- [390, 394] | 0.13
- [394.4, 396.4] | 0.14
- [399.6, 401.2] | -0.25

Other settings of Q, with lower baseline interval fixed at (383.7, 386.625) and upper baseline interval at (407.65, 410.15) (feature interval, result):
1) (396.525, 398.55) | 0.31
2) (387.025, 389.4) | -0.05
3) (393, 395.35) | 0.56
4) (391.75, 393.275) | 0.32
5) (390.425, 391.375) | -0.17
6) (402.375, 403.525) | -0.18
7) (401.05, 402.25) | -0.31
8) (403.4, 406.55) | -0.21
